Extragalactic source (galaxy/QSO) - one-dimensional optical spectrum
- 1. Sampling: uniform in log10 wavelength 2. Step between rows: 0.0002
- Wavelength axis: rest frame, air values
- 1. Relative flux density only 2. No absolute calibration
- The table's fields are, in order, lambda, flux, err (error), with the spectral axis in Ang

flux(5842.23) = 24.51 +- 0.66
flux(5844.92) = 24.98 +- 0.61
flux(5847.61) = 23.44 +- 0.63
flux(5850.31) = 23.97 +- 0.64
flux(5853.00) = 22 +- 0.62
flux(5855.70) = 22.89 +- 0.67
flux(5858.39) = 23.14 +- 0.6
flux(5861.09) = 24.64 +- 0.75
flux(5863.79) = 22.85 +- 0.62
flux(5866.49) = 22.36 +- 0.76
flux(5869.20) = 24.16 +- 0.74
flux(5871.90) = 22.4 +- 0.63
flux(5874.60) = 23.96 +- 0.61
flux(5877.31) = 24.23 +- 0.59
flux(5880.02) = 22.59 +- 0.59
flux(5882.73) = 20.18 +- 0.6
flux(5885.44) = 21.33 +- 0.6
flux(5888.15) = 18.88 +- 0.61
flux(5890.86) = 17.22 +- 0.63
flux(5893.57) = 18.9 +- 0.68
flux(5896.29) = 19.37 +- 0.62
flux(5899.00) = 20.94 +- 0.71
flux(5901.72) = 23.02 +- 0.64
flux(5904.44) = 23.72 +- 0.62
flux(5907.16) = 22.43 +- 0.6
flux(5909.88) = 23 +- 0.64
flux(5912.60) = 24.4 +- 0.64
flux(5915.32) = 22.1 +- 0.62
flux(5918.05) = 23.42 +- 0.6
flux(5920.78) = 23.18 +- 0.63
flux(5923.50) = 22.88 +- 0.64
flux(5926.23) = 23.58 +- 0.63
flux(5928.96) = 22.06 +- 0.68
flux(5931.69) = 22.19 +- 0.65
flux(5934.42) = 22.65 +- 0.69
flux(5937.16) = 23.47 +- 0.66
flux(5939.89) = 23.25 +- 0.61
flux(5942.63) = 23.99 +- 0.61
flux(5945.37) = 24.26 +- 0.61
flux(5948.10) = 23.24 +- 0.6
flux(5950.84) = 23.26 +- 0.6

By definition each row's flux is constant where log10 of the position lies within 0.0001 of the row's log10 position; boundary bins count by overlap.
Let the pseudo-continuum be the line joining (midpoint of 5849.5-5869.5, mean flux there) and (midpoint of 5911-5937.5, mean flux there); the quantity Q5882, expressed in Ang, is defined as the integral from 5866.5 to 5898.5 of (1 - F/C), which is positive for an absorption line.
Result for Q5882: 2.6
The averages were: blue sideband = 23.2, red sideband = 23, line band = 21.2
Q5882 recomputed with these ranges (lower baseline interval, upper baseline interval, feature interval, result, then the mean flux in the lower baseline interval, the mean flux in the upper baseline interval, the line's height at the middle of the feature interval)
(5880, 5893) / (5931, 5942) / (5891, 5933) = -1.6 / 19.7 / 23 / 21.4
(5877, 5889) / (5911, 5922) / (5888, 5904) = 1.5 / 21.3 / 23.3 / 22.1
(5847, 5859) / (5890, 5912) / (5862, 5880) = -0.7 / 23.1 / 21.3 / 22.4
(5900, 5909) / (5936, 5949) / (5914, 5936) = 0.5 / 23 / 23.7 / 23.3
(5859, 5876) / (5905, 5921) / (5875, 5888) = 0.8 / 23.4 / 23.1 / 23.3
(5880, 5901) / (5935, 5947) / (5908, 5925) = -1.0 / 19.9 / 23.7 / 21.8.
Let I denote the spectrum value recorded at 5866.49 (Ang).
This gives 22.36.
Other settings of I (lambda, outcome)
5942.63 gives 23.99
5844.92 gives 24.98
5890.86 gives 17.22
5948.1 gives 23.24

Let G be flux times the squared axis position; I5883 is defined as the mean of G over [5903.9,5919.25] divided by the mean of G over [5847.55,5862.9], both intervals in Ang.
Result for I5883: 1.01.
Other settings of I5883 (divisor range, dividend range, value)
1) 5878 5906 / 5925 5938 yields 1.11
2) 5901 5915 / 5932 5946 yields 1.02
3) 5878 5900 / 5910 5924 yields 1.17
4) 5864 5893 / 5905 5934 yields 1.07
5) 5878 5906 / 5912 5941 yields 1.12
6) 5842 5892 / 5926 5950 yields 1.05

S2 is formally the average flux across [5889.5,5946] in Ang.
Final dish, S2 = 22.4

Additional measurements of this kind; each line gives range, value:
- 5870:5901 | 21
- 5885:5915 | 21.2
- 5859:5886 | 22.9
